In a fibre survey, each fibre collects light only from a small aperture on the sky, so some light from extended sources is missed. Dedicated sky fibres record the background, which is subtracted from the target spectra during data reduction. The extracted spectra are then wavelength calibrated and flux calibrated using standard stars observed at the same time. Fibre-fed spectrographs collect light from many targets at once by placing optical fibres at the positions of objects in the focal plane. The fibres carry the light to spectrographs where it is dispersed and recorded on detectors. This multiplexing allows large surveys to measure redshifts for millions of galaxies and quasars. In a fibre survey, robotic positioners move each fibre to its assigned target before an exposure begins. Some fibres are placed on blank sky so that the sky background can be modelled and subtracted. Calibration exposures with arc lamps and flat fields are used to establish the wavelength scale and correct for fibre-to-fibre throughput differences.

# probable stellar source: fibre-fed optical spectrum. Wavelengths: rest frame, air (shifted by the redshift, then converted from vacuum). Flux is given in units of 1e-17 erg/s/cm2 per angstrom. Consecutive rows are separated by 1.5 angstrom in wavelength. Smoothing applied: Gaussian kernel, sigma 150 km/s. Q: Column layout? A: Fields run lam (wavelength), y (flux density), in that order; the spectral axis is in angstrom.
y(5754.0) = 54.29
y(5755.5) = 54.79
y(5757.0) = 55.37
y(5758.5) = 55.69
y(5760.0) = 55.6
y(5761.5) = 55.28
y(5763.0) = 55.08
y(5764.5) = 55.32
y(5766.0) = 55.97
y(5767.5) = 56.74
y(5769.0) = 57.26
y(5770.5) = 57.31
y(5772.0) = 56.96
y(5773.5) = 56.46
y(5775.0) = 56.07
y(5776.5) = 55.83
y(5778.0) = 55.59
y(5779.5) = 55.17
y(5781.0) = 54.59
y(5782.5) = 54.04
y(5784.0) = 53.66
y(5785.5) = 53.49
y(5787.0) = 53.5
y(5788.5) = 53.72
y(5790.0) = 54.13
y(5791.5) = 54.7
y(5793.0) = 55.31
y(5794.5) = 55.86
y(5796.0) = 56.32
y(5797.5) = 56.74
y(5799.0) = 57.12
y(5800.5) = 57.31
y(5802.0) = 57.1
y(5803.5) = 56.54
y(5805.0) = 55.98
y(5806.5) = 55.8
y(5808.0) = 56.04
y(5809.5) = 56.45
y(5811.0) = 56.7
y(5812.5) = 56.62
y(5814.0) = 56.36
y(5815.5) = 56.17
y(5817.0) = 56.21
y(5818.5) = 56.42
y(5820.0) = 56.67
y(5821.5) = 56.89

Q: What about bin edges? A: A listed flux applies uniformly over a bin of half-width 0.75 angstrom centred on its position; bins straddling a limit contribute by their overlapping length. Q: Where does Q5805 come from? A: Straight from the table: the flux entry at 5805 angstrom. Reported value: 55.98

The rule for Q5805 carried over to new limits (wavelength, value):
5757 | 55.37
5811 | 56.7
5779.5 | 55.17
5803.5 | 56.54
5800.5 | 57.31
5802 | 57.1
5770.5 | 57.31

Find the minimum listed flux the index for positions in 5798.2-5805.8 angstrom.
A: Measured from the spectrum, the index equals 55.98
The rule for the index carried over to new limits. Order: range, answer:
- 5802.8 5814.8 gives 55.8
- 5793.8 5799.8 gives 55.86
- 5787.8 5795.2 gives 53.72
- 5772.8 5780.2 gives 55.17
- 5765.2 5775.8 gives 55.97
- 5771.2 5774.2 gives 56.46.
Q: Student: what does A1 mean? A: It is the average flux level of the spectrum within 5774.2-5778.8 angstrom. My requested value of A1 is 55.8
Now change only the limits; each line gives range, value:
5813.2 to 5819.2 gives 56.3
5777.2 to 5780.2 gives 55.4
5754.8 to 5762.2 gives 55.4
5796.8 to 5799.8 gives 56.9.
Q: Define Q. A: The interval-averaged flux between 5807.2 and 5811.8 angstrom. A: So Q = 56.4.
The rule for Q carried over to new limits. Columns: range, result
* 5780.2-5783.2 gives 54.3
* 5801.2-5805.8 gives 56.5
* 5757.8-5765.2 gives 55.4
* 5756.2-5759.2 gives 55.5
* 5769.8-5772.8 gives 57.1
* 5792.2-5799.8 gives 56.3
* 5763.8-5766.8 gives 55.7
